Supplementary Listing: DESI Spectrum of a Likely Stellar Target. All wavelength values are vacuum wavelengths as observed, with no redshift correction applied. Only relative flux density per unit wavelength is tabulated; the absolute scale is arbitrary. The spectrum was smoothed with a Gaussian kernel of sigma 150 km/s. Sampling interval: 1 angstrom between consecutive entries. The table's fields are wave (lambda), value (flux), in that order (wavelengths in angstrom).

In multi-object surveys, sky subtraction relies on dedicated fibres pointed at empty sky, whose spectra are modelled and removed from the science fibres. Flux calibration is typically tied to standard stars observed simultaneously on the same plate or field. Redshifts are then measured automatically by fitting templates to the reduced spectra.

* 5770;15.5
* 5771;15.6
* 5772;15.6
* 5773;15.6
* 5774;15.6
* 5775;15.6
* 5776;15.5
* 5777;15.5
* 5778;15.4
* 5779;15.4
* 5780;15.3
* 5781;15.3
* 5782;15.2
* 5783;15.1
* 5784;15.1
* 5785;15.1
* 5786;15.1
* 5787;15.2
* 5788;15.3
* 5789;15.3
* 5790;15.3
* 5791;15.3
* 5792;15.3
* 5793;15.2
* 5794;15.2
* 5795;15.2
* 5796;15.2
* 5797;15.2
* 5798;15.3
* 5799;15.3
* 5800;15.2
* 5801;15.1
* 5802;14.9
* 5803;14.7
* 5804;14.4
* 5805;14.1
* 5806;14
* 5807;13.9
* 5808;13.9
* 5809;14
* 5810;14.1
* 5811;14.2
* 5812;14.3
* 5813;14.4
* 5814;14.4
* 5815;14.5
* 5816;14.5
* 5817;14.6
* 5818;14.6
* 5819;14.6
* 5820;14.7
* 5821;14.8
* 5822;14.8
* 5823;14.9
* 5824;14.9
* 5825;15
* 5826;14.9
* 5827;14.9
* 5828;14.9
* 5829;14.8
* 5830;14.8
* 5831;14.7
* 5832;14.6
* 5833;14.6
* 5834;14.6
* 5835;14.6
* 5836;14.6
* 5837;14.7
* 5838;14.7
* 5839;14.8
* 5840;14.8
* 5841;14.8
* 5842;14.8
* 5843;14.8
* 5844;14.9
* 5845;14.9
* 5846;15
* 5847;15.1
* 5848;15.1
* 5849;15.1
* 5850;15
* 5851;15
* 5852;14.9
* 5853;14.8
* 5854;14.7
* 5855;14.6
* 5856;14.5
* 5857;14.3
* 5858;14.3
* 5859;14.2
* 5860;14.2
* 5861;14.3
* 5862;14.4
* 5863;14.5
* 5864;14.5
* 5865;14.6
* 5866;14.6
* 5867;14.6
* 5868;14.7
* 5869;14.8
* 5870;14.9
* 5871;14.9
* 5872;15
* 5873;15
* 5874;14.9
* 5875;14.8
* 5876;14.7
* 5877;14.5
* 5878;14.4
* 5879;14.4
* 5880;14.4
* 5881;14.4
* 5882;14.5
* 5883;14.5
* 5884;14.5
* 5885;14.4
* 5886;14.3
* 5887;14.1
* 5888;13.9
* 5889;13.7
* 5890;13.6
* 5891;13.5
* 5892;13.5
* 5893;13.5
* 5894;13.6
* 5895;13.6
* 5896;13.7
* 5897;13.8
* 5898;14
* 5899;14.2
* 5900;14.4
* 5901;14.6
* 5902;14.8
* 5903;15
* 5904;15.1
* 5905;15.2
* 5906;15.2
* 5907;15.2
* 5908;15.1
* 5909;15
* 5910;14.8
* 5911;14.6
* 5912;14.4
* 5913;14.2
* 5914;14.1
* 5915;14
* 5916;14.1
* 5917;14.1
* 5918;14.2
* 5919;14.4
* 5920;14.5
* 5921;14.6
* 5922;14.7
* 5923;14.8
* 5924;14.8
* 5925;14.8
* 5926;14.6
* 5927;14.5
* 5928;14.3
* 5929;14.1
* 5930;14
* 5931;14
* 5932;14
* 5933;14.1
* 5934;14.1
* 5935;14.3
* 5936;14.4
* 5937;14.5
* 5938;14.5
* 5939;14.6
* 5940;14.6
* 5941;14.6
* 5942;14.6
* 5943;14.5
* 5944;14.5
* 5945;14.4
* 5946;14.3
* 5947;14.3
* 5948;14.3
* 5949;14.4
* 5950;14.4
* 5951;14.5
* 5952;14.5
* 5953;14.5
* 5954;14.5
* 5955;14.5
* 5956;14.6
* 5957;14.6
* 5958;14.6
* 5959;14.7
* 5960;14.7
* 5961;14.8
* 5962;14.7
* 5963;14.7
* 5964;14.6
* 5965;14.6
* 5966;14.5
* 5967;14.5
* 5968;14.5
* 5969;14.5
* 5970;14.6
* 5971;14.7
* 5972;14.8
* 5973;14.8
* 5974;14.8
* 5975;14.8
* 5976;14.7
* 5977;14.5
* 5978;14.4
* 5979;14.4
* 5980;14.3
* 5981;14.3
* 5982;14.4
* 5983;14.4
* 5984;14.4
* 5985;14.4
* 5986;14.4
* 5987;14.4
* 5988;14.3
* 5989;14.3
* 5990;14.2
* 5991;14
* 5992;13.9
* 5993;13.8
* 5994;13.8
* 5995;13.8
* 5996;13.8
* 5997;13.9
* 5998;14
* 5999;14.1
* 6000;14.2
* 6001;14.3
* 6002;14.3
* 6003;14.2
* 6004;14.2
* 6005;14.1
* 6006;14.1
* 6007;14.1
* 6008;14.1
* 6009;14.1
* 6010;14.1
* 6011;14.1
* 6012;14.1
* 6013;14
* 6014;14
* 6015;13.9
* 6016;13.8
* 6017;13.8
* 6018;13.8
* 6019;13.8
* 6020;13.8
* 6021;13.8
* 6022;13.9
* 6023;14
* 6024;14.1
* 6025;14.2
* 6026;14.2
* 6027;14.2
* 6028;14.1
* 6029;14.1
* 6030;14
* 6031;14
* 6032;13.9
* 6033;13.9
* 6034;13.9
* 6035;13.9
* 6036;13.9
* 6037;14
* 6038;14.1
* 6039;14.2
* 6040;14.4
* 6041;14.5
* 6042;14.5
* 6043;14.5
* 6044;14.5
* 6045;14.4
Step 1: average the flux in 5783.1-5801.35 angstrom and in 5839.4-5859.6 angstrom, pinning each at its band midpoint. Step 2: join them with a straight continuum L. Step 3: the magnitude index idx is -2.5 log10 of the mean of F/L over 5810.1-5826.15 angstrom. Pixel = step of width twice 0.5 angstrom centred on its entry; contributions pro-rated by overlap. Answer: 0.03 mag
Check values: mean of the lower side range 15.2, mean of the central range 14.6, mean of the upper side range 14.8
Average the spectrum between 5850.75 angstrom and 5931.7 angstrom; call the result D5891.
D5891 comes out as 14.4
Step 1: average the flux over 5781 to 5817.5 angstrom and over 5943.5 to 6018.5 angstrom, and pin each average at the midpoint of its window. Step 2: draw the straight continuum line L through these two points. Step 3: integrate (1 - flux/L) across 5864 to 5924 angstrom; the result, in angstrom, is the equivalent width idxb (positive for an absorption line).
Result 0.5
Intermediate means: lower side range 14.8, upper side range 14.3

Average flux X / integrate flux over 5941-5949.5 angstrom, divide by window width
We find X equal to 14.4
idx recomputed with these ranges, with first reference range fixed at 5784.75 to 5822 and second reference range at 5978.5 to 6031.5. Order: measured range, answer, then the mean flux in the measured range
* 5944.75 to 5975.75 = -0.03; 14.6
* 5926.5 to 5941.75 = 0.00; 14.3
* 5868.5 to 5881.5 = -0.01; 14.7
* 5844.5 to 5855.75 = -0.02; 14.9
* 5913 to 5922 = 0.01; 14.3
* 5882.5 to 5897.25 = 0.05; 13.9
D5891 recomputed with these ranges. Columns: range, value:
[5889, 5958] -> 14.4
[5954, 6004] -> 14.4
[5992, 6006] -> 14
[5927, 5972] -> 14.5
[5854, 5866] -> 14.4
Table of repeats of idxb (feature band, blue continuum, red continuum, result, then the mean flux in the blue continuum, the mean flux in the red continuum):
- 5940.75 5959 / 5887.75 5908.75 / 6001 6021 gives -0.4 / 14.3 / 14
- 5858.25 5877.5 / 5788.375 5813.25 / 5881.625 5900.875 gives -0.6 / 14.8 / 14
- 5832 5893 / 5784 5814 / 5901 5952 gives 0.4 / 14.8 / 14.5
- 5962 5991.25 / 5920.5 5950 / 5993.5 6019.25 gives -0.6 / 14.4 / 14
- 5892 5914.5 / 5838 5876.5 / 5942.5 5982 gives 0.3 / 14.7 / 14.5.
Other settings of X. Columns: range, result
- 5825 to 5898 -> 14.5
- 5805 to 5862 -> 14.6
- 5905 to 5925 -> 14.6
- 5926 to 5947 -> 14.4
